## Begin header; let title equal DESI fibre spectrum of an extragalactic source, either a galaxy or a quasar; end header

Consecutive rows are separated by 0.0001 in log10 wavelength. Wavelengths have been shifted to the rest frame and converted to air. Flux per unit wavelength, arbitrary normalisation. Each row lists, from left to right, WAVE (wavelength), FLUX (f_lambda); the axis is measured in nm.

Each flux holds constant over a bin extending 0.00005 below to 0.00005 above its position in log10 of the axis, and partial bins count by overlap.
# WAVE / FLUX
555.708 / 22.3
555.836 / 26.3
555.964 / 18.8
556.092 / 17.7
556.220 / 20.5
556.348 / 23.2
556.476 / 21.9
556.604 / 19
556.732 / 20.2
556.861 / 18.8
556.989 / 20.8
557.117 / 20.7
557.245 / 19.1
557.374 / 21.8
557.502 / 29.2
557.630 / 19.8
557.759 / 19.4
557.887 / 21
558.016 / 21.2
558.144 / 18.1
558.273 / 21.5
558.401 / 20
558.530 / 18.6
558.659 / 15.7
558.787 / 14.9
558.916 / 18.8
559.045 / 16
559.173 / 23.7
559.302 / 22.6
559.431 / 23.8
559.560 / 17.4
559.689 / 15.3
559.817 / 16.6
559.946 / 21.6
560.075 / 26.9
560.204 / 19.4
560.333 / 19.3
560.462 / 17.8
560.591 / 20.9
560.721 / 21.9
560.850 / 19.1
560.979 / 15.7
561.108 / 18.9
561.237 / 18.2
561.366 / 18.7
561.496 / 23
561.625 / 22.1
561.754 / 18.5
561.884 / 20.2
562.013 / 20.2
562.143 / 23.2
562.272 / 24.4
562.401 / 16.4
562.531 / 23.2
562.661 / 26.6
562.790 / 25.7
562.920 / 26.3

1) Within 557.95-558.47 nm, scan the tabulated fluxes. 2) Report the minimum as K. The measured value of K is 18.1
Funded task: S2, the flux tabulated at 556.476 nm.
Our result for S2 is 21.9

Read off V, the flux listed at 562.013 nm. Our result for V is 20.2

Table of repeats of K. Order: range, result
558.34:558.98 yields 14.9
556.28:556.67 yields 19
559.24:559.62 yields 17.4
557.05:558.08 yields 19.1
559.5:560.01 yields 15.3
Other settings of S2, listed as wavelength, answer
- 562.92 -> 26.3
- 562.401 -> 16.4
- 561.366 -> 18.7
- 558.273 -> 21.5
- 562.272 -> 24.4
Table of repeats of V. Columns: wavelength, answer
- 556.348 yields 23.2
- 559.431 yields 23.8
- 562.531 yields 23.2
